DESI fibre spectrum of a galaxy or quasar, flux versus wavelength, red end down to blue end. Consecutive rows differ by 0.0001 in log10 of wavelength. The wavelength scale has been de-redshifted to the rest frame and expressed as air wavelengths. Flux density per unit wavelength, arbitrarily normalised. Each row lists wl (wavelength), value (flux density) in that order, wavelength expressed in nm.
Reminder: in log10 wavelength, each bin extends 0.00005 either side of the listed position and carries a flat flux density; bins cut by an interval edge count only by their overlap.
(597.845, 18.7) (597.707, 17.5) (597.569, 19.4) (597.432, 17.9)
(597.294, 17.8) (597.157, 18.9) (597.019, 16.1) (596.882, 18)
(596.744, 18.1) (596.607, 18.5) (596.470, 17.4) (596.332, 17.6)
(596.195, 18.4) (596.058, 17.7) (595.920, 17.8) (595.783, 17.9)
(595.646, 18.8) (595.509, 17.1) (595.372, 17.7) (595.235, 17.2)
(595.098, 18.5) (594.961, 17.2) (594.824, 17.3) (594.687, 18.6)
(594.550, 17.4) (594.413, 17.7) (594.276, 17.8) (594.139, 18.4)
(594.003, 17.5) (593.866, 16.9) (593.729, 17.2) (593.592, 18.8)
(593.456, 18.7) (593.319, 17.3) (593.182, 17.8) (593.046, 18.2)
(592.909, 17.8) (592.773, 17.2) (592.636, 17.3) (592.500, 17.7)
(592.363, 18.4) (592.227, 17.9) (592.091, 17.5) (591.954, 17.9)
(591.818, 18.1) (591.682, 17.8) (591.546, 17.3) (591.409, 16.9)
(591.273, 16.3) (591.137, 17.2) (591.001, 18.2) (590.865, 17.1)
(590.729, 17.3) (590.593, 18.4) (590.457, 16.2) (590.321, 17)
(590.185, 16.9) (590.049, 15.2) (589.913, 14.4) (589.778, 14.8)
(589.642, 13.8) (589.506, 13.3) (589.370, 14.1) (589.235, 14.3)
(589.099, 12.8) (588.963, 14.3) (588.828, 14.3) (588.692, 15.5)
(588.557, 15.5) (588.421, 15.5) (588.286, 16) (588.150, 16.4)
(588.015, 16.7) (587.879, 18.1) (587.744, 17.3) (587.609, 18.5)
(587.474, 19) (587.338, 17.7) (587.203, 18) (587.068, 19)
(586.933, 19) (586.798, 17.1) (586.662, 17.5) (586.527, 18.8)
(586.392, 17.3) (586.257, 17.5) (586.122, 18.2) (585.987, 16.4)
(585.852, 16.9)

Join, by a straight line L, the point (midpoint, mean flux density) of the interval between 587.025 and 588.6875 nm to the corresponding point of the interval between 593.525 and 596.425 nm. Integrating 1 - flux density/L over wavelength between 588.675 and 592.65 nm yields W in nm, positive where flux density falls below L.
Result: 0.27 nm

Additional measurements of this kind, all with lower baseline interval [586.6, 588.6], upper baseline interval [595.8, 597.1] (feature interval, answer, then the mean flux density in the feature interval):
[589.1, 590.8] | 0.208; 15.4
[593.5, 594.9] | -0.009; 17.8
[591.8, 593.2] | -0.015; 17.8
